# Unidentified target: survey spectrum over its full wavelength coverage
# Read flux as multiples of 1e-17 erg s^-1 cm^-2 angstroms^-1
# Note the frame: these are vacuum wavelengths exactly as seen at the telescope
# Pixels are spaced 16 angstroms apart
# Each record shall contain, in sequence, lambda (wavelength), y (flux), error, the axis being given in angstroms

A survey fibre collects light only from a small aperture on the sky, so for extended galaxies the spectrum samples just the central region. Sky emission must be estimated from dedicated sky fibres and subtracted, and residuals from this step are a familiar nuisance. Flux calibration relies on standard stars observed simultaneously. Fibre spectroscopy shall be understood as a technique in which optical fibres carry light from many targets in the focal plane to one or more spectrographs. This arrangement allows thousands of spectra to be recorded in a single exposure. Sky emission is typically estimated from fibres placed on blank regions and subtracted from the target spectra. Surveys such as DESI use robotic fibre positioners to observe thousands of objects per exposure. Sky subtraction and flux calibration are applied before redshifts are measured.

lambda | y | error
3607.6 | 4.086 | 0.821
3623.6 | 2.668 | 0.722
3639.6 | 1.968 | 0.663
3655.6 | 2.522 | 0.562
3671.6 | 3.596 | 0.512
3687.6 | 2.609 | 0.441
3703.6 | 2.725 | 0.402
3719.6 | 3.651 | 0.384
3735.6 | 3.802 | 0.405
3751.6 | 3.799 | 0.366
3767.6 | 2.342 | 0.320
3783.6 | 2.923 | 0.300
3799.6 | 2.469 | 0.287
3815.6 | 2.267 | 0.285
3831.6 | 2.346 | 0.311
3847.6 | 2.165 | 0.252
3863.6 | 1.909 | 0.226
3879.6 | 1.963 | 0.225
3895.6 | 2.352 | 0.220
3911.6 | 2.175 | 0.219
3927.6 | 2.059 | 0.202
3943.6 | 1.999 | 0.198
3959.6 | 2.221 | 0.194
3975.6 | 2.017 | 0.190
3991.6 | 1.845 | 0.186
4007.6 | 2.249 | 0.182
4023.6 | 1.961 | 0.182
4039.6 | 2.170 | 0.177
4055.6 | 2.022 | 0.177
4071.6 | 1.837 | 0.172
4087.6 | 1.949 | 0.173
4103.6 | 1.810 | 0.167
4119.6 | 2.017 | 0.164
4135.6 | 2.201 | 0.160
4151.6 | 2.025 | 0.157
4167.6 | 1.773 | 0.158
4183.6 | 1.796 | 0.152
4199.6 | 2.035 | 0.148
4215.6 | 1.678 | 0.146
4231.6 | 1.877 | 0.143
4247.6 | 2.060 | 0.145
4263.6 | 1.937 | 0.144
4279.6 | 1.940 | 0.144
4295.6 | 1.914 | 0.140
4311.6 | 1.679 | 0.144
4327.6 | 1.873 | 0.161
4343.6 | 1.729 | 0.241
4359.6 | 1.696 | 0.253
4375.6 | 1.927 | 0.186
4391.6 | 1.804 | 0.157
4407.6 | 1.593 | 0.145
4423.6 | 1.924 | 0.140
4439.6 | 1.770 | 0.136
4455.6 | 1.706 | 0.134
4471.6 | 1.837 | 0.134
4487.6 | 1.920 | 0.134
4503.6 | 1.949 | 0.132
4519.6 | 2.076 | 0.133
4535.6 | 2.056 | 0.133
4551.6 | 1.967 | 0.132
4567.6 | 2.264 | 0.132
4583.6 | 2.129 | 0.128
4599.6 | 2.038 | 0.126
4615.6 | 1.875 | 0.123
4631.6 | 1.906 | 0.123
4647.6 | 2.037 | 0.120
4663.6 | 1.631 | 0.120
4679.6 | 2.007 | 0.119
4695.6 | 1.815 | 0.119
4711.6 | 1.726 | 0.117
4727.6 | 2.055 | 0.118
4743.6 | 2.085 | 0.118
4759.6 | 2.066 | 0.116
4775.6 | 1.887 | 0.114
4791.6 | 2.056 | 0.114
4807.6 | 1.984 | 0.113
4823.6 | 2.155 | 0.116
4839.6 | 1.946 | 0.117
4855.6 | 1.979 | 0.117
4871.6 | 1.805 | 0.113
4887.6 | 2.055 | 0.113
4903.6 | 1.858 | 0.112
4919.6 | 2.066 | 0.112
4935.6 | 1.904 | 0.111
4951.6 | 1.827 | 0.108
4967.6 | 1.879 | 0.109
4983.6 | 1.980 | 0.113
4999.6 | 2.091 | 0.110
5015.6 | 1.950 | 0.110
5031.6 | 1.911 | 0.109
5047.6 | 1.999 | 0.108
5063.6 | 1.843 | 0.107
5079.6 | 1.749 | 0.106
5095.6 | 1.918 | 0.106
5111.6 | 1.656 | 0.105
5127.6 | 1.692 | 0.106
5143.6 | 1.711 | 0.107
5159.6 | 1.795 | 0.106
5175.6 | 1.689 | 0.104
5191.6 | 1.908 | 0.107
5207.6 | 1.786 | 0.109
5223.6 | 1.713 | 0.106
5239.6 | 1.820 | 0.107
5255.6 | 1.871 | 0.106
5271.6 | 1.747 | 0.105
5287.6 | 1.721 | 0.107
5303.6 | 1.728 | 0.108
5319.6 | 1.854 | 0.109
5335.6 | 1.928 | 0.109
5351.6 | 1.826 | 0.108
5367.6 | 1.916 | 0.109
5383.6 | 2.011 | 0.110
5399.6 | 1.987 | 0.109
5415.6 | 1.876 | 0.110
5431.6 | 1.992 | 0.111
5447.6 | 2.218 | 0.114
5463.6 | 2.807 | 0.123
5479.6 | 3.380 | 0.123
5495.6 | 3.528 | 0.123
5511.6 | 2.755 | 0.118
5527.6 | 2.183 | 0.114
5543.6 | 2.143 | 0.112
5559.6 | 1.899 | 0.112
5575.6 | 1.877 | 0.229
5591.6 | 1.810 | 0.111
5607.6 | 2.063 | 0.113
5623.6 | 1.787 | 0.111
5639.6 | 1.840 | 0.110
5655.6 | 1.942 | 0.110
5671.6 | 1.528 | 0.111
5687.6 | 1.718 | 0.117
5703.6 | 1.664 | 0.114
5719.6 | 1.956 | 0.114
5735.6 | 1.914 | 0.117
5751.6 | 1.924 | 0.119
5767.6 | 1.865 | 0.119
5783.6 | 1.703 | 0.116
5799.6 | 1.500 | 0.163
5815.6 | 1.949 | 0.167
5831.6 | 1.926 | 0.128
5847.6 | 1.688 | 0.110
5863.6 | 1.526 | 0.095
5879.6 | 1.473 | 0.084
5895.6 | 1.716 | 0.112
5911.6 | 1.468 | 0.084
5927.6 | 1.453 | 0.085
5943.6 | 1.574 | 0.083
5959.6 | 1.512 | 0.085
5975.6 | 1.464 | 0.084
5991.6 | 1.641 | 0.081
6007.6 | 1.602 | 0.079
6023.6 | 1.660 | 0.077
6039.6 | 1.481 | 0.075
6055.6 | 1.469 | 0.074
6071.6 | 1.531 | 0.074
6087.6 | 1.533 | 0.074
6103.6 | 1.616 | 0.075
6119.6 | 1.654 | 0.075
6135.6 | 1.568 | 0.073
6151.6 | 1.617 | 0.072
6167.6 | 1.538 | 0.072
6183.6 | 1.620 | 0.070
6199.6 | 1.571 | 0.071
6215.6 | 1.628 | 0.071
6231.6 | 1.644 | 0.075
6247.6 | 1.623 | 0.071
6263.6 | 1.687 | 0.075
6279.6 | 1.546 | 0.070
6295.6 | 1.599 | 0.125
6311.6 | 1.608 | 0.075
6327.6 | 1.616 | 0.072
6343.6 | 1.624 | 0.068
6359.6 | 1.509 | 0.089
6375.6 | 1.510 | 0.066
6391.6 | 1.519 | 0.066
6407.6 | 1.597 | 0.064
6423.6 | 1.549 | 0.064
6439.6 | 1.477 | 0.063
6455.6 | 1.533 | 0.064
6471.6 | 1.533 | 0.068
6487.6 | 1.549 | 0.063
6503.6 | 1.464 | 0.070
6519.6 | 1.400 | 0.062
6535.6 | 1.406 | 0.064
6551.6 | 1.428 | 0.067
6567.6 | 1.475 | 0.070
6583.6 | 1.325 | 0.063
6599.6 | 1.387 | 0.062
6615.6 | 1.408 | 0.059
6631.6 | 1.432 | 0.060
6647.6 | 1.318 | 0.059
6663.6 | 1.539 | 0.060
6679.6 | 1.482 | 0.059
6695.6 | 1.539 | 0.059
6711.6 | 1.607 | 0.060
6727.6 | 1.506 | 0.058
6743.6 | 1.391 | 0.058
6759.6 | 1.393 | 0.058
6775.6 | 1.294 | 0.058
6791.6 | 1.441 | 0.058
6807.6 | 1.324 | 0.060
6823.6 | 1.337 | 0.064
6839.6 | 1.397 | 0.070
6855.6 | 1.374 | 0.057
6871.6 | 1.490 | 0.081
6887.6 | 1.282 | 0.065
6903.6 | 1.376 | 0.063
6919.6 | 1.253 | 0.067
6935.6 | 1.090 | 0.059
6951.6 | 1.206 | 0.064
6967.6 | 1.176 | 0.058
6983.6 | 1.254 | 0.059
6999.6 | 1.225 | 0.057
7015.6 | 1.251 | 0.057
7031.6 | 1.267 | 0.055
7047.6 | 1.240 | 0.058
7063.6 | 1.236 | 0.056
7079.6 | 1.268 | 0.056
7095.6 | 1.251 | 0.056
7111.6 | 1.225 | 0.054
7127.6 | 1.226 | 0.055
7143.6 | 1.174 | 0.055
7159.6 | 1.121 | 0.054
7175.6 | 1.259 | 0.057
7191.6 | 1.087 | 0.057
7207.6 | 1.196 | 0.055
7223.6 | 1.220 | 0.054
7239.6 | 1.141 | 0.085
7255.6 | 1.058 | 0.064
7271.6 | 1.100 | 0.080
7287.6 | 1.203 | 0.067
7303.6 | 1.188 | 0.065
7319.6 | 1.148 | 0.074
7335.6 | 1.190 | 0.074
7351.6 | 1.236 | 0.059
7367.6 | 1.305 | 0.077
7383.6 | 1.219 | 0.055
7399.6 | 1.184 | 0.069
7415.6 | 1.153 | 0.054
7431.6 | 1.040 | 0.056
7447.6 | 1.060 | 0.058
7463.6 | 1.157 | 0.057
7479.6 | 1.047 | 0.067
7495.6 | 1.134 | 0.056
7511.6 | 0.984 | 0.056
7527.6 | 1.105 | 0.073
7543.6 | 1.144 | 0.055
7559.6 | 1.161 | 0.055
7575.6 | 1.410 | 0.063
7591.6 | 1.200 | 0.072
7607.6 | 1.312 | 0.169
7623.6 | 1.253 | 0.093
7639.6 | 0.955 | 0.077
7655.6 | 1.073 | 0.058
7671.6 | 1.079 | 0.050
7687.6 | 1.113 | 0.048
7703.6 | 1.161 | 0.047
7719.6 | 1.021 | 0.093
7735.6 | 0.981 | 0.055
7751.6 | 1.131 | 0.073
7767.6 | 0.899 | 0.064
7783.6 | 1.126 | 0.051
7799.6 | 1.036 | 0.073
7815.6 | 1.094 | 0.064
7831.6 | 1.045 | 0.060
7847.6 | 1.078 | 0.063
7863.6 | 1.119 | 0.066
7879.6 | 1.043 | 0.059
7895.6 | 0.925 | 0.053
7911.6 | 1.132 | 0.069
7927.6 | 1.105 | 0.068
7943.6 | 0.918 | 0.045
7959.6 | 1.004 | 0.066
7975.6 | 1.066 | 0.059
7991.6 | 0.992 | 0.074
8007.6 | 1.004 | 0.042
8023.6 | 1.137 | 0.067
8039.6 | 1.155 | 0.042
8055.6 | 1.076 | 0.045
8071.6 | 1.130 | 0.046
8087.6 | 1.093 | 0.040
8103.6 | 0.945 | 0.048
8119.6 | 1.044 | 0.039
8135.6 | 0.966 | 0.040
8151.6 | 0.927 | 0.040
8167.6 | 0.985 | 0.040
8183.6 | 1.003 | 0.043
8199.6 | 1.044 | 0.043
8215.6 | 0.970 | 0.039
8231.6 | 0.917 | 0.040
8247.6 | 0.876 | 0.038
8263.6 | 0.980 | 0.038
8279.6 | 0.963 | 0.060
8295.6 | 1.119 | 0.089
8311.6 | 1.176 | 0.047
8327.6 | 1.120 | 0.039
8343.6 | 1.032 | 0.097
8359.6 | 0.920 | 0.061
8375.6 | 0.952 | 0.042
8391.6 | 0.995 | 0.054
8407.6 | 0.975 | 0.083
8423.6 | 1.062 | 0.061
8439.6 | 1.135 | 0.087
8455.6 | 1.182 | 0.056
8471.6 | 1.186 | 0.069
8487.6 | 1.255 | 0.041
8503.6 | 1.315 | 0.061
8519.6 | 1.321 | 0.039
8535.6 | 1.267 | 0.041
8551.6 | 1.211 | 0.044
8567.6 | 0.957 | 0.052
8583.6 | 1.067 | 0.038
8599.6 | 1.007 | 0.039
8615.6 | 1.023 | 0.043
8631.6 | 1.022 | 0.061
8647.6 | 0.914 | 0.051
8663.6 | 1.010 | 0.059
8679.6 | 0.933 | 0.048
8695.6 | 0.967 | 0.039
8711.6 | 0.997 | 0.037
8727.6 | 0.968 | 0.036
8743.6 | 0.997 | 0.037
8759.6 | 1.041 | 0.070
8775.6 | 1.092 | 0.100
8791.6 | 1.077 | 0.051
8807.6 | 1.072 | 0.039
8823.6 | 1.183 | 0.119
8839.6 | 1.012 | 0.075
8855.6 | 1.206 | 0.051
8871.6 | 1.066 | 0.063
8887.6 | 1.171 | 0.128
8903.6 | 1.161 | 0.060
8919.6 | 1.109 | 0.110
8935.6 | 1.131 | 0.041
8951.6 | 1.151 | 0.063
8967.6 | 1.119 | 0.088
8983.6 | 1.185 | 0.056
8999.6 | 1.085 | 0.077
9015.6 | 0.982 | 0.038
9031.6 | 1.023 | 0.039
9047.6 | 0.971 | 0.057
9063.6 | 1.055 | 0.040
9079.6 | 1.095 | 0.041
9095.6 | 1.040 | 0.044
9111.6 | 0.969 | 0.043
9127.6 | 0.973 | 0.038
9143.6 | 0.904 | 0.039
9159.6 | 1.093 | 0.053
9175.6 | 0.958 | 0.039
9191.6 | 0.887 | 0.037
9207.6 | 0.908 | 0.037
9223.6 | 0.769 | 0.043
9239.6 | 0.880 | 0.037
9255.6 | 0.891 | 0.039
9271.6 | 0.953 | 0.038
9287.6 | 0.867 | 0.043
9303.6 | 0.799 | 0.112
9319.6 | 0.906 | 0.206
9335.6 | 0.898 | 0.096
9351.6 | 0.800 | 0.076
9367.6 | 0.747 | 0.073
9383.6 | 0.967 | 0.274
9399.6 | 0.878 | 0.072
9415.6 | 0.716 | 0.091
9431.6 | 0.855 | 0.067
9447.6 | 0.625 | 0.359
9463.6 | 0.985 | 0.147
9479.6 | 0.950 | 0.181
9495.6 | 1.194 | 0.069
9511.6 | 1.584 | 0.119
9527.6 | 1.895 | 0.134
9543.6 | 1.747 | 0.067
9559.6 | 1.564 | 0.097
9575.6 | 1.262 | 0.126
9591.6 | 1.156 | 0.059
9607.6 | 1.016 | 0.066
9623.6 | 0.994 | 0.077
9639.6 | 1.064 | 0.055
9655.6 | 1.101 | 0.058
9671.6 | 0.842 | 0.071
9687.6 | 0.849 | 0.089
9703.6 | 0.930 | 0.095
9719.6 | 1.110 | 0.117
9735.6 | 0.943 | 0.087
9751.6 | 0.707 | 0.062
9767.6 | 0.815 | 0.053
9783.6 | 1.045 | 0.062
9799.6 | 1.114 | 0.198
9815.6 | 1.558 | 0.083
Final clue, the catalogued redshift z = 0.96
